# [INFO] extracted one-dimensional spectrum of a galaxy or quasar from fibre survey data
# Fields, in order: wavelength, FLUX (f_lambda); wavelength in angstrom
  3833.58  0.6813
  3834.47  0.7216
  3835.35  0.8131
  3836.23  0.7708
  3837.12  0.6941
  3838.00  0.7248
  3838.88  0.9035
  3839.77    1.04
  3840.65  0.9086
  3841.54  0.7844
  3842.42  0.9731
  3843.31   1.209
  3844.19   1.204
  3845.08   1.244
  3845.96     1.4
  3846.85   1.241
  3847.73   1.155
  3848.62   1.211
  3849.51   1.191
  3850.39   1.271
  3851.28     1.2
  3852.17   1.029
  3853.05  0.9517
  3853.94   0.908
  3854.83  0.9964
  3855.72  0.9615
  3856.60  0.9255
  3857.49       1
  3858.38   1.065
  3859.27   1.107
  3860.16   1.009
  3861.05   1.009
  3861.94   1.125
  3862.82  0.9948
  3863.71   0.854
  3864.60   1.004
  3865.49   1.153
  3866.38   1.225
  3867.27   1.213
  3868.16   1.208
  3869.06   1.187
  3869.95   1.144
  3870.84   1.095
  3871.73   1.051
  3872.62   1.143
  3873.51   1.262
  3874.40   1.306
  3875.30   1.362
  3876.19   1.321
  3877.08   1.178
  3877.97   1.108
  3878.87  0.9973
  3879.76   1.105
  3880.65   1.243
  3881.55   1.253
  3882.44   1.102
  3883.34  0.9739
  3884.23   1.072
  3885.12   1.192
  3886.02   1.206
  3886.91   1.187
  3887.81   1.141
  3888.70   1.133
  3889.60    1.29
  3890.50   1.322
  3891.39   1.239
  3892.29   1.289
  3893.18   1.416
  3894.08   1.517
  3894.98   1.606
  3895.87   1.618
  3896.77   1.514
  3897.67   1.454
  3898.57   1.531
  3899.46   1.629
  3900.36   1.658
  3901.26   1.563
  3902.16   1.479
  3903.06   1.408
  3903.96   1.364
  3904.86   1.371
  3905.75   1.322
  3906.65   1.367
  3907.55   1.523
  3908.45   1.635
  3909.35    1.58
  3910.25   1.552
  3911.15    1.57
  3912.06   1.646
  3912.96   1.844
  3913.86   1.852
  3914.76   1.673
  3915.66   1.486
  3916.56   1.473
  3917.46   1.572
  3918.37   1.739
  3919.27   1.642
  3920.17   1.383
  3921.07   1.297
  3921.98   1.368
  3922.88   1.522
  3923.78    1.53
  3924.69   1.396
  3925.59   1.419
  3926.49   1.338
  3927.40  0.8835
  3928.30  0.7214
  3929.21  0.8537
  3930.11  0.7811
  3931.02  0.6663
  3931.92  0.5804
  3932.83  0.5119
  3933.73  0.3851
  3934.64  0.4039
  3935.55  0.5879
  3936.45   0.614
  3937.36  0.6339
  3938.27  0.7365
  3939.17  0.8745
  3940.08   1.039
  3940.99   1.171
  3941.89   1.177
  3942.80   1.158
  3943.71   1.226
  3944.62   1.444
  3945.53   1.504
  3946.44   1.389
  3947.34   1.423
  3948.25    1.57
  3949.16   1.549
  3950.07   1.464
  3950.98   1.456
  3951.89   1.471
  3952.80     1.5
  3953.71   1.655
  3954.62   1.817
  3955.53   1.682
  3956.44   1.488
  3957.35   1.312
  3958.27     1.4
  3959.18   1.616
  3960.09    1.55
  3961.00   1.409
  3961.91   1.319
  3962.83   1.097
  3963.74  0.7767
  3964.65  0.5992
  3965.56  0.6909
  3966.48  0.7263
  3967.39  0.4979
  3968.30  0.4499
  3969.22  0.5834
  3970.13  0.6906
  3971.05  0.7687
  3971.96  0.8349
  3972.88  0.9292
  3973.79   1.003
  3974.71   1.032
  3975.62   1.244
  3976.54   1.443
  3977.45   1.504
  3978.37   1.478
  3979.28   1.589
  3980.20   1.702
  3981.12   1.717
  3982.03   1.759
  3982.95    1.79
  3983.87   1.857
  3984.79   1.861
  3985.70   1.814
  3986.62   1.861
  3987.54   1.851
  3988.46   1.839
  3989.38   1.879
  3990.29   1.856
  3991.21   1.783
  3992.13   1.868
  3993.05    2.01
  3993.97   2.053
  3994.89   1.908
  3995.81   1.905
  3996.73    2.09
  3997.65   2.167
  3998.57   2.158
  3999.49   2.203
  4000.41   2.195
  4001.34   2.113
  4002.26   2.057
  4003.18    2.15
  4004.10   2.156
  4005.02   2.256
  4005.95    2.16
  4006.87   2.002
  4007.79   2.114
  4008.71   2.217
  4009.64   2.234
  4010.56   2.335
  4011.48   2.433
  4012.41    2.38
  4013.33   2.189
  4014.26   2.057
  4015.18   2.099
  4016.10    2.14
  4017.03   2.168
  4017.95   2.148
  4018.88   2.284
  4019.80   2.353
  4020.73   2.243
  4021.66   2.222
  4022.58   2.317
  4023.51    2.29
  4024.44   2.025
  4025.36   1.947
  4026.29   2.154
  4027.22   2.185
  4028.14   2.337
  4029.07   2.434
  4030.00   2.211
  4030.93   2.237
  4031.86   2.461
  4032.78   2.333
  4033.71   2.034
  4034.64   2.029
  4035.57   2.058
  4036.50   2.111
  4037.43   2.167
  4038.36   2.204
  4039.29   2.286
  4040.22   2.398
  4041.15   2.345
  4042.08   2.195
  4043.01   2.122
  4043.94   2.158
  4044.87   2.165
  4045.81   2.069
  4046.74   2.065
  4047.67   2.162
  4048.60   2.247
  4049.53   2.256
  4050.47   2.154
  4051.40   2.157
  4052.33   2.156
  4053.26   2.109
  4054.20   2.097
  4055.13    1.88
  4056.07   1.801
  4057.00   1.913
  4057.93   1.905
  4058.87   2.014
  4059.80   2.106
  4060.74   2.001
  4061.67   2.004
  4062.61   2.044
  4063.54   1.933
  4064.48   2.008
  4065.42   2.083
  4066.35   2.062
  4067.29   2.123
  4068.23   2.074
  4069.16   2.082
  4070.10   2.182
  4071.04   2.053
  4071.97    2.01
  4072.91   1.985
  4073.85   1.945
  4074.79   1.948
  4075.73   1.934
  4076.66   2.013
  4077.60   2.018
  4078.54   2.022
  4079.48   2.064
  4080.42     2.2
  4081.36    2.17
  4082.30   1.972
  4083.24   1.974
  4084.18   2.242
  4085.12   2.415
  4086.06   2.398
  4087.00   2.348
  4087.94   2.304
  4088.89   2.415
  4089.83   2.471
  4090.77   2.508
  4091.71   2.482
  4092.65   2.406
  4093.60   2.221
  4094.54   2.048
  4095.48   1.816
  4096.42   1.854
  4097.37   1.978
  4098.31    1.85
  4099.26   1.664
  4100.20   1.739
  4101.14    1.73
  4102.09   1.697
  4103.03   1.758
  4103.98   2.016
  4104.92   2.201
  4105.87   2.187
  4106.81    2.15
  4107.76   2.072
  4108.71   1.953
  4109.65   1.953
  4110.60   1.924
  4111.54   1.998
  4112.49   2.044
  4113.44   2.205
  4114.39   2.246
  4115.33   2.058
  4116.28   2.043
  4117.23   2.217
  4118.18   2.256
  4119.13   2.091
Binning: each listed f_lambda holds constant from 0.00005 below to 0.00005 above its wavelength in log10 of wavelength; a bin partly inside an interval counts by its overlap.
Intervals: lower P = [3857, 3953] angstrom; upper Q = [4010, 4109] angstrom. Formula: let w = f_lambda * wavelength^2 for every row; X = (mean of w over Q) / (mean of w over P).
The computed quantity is 1.8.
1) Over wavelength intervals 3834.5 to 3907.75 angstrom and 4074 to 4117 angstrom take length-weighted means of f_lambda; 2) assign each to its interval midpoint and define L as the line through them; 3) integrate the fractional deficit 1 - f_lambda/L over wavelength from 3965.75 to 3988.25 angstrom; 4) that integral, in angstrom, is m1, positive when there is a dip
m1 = 4.5 angstrom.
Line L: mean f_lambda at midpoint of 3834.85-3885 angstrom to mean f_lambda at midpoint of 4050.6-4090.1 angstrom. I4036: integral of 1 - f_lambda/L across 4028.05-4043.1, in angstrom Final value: -2.46 angstrom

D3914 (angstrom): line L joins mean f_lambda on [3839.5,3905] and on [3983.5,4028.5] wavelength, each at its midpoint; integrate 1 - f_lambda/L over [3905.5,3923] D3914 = -0.9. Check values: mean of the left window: 1.2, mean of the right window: 2.1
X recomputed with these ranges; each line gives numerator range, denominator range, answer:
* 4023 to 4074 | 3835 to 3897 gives 2.05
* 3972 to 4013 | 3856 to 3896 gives 1.70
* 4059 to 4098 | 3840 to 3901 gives 1.98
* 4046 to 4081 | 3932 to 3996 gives 1.65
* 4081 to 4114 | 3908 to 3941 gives 1.92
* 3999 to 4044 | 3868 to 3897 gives 1.92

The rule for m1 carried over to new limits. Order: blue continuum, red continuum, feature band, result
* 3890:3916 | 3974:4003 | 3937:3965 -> 6.27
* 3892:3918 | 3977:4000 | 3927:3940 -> 7.72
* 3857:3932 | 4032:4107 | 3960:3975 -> 7.04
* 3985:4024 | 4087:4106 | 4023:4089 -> -1.20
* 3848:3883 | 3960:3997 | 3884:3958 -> -3.72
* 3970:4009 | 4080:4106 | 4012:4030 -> -3.21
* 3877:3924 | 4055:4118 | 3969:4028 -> -4.34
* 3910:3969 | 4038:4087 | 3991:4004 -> -3.38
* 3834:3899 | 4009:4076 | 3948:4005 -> 7.72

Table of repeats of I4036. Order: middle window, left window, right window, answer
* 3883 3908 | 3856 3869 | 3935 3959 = -4.8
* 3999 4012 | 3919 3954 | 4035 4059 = -3.2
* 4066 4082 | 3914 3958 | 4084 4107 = -0.5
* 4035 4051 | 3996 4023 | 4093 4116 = -0.5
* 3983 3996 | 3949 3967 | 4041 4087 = -2.8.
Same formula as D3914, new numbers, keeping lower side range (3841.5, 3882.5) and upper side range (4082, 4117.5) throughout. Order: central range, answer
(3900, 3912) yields -1.8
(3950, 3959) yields -0.2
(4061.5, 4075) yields -0.5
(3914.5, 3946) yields 6.6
